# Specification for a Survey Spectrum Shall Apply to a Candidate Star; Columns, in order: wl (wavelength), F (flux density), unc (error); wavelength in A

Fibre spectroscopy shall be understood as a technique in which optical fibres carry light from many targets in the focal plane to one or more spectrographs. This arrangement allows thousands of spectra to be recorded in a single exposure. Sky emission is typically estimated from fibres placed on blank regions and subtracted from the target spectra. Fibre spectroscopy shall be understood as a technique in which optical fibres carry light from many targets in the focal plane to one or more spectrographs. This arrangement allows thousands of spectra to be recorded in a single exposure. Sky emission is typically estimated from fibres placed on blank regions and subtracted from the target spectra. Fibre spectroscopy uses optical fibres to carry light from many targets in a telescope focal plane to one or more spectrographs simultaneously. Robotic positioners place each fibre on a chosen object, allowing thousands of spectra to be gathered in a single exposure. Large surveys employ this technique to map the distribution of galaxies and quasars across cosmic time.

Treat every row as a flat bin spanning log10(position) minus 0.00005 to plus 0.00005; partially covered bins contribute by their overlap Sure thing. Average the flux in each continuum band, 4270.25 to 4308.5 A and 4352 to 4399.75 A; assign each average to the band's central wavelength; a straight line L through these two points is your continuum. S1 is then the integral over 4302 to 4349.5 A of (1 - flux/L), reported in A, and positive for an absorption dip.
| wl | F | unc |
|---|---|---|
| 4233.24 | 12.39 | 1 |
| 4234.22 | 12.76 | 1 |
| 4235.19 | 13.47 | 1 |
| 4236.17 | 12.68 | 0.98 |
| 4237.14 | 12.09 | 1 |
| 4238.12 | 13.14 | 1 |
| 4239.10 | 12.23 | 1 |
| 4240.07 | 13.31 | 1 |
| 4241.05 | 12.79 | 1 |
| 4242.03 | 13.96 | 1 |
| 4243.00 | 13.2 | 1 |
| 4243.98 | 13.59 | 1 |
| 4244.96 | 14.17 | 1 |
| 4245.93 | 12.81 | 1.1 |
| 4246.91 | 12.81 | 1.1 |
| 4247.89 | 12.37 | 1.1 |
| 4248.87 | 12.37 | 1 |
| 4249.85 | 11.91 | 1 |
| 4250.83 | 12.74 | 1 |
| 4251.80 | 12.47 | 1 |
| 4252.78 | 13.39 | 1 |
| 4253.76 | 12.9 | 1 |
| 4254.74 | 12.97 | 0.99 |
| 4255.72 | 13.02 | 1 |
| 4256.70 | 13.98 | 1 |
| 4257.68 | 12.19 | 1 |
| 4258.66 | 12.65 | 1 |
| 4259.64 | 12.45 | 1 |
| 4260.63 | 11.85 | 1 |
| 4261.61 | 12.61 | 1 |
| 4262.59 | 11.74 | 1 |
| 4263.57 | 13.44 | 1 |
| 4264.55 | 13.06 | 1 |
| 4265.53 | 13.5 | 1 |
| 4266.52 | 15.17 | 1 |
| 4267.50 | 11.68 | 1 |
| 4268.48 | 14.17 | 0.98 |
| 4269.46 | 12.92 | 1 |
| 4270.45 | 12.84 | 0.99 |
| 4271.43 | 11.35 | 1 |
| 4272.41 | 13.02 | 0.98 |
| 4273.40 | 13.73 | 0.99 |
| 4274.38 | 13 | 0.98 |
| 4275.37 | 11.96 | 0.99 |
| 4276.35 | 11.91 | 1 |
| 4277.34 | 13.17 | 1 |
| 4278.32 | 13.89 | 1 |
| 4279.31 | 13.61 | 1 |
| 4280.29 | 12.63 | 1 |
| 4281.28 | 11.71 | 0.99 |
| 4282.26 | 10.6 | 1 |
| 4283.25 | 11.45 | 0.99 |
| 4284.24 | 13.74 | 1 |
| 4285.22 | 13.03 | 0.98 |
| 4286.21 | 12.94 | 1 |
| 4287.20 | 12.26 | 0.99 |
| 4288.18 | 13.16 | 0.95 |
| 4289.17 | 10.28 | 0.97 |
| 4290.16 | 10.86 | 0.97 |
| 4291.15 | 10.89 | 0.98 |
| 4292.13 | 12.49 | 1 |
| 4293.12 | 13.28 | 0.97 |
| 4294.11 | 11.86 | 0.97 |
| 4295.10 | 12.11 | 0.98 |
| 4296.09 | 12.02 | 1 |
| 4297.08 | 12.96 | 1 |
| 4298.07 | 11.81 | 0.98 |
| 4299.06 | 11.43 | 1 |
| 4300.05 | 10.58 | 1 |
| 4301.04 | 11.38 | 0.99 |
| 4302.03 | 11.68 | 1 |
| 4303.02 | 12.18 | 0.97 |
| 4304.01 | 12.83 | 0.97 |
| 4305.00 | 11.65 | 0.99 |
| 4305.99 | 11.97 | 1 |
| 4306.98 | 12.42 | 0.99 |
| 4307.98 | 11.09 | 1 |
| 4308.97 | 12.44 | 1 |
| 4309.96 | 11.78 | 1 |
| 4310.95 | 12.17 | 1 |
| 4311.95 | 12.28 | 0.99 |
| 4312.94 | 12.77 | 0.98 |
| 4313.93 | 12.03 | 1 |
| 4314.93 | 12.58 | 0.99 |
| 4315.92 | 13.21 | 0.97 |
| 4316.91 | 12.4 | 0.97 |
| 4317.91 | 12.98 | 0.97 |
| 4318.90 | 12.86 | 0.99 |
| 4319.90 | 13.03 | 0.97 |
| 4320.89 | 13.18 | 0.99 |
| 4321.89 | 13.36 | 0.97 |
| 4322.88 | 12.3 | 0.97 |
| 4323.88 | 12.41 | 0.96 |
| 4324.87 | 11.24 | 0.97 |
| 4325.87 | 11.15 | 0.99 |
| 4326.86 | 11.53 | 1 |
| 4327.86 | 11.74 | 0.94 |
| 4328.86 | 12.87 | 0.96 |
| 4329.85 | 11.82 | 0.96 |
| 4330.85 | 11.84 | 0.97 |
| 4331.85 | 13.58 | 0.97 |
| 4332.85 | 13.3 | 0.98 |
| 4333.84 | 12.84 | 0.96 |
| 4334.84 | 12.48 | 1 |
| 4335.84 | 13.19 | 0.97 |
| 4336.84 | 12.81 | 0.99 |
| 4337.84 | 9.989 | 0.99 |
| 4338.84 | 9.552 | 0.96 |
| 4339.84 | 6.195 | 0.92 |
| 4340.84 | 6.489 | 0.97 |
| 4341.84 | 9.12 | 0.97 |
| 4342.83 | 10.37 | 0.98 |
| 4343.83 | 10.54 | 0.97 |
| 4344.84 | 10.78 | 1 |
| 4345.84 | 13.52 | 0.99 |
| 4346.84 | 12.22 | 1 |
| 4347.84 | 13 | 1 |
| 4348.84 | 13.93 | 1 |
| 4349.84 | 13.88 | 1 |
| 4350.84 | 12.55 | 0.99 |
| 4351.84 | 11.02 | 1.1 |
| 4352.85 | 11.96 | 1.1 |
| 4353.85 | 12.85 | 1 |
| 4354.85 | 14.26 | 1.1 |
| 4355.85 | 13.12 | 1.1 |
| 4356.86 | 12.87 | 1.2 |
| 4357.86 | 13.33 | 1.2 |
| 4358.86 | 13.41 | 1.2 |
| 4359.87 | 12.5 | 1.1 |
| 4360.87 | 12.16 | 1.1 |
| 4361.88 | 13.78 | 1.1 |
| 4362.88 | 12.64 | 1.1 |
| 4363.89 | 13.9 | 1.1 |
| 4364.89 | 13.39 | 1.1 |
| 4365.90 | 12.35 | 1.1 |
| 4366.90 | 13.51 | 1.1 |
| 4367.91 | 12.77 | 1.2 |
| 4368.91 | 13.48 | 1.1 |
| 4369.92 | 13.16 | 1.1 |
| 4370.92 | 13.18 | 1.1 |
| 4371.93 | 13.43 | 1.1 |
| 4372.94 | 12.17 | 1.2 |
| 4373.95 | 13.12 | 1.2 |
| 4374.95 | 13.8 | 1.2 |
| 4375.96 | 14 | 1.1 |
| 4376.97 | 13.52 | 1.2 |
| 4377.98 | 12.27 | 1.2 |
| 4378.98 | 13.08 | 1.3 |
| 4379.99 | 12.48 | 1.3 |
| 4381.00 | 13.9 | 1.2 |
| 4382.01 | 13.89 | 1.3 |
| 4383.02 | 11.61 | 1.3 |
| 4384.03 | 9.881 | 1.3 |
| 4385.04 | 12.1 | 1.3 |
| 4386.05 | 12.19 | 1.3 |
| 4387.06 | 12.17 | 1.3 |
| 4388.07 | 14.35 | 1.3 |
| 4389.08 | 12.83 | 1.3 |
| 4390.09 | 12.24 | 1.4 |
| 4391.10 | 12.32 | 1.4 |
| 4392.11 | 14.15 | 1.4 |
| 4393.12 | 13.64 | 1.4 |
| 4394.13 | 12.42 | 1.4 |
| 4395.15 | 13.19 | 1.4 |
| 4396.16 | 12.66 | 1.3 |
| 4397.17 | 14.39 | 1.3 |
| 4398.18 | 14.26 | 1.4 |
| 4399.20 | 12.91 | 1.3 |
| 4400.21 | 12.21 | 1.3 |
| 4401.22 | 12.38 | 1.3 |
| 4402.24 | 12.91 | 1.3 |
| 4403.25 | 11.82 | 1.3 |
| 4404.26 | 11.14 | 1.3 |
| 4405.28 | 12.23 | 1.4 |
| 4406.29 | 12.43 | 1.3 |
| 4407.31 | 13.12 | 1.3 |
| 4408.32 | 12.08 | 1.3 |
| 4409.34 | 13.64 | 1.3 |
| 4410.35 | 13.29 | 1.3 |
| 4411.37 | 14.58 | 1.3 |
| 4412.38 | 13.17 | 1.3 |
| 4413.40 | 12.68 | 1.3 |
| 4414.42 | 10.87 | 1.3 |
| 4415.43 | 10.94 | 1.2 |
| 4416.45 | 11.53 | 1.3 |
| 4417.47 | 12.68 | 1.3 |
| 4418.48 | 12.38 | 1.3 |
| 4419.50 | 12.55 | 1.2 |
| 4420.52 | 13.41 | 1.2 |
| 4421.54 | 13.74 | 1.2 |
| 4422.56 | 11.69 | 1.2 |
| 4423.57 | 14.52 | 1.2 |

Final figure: 2.3 A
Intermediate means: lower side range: 12.2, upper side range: 13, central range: 11.9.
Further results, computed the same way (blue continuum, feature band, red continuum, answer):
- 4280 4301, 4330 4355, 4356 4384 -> 2.01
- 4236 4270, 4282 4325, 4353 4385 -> 2.52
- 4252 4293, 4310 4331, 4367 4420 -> 0.55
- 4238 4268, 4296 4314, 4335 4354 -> 0.00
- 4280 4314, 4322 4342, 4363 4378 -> 1.88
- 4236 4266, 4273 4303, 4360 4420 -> 1.48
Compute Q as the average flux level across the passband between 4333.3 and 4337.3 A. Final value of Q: 12.8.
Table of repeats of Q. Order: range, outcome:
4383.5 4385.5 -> 11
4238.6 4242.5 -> 13.1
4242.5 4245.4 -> 13.7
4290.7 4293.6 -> 12.3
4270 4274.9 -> 12.8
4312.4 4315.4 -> 12.5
